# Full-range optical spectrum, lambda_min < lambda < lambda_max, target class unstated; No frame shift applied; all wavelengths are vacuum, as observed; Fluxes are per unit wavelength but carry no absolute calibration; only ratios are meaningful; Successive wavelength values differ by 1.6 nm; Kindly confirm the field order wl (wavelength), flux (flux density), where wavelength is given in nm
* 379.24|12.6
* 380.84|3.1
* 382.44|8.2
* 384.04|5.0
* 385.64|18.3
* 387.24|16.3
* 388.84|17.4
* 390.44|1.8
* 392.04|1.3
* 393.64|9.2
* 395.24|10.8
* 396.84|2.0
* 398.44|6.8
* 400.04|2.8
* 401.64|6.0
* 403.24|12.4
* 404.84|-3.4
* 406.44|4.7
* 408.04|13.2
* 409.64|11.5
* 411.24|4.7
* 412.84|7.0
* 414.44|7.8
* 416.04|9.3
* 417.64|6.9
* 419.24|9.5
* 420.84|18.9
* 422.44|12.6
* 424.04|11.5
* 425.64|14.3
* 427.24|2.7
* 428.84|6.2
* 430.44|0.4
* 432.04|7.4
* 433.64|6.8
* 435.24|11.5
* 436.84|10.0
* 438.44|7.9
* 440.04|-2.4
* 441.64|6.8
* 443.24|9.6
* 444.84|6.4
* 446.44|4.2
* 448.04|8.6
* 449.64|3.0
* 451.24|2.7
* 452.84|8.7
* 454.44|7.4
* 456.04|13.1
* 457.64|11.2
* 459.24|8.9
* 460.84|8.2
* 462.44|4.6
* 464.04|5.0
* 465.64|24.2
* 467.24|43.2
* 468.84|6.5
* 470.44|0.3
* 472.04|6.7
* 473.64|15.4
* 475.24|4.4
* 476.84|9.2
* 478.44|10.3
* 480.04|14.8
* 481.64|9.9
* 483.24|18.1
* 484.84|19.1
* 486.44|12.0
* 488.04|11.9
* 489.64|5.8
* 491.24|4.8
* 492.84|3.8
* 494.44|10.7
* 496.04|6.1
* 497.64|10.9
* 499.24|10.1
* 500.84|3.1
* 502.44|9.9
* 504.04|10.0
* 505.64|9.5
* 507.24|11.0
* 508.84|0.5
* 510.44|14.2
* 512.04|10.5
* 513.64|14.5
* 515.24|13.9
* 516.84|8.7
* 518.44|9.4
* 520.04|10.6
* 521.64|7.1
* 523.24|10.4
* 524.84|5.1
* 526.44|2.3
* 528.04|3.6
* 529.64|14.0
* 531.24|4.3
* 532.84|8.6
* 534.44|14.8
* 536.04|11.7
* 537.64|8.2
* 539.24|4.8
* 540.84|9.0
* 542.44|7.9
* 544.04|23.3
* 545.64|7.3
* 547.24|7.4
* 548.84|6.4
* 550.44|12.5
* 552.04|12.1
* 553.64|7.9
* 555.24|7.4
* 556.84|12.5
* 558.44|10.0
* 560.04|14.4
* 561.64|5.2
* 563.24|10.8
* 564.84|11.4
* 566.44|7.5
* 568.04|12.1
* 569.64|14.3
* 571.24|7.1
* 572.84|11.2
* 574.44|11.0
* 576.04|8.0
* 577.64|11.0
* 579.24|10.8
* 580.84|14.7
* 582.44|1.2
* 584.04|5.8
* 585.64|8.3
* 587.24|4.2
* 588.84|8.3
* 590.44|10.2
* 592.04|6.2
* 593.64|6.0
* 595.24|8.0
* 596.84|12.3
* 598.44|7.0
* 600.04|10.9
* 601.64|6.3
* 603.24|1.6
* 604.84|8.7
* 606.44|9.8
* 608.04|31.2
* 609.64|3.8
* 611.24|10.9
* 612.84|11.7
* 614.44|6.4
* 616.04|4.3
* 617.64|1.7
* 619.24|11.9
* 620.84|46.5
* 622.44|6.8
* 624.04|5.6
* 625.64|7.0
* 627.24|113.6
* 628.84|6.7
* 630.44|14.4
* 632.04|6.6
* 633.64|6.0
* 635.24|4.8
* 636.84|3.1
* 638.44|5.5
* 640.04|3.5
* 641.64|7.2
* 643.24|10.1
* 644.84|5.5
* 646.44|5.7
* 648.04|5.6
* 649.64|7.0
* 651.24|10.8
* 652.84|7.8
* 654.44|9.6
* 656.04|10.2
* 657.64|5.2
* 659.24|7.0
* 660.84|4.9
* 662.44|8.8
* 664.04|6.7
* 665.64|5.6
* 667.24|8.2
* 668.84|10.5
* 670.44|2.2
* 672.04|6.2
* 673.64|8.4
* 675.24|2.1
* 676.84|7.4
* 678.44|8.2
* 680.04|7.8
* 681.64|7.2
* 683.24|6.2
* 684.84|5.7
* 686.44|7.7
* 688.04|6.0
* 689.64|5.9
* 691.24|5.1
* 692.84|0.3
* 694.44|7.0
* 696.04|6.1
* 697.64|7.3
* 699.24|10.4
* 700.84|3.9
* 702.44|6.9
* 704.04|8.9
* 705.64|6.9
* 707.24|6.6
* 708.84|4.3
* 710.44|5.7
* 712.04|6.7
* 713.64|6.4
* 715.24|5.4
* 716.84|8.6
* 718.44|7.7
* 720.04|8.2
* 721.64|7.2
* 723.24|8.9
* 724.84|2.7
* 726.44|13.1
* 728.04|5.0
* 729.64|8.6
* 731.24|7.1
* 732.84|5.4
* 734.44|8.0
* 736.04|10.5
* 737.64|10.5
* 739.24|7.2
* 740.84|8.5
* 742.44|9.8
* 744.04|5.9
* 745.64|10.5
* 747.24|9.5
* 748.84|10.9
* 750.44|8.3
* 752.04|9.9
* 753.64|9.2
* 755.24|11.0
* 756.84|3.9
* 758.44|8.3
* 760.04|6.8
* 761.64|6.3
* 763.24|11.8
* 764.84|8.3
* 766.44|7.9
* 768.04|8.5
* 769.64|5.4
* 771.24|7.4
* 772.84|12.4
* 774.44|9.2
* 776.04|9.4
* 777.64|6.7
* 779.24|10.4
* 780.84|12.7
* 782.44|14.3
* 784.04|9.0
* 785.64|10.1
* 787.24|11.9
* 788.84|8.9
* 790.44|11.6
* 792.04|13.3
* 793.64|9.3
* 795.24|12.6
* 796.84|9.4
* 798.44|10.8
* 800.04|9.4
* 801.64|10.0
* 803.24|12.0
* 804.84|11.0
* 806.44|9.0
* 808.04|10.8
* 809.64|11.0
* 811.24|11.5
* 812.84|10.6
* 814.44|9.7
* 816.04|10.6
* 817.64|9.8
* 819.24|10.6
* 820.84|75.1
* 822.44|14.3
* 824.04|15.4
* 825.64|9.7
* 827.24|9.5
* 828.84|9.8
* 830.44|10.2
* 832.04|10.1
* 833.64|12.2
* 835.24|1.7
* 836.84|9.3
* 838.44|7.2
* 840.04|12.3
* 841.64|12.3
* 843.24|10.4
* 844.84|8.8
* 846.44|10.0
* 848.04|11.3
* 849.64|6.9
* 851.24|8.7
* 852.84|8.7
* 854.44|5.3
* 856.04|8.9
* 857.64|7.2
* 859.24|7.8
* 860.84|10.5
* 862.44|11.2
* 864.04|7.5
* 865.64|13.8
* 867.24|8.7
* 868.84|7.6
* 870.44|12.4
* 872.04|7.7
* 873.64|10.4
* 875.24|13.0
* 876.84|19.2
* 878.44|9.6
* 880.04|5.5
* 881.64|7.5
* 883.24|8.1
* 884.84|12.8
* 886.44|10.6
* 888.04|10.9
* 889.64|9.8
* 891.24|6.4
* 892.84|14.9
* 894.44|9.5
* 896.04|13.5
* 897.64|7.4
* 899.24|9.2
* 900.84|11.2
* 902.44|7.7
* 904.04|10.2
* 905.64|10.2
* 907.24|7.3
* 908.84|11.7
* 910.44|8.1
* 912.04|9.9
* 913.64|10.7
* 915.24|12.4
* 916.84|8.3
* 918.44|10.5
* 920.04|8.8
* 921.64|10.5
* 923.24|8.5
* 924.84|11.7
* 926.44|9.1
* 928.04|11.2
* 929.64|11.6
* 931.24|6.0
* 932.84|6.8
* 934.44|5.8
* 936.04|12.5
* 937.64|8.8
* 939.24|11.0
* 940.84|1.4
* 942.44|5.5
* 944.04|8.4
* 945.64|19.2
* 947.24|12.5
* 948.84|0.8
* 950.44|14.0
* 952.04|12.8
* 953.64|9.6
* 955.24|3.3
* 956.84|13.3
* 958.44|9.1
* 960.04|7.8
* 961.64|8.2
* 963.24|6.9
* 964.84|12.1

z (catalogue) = 0.25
